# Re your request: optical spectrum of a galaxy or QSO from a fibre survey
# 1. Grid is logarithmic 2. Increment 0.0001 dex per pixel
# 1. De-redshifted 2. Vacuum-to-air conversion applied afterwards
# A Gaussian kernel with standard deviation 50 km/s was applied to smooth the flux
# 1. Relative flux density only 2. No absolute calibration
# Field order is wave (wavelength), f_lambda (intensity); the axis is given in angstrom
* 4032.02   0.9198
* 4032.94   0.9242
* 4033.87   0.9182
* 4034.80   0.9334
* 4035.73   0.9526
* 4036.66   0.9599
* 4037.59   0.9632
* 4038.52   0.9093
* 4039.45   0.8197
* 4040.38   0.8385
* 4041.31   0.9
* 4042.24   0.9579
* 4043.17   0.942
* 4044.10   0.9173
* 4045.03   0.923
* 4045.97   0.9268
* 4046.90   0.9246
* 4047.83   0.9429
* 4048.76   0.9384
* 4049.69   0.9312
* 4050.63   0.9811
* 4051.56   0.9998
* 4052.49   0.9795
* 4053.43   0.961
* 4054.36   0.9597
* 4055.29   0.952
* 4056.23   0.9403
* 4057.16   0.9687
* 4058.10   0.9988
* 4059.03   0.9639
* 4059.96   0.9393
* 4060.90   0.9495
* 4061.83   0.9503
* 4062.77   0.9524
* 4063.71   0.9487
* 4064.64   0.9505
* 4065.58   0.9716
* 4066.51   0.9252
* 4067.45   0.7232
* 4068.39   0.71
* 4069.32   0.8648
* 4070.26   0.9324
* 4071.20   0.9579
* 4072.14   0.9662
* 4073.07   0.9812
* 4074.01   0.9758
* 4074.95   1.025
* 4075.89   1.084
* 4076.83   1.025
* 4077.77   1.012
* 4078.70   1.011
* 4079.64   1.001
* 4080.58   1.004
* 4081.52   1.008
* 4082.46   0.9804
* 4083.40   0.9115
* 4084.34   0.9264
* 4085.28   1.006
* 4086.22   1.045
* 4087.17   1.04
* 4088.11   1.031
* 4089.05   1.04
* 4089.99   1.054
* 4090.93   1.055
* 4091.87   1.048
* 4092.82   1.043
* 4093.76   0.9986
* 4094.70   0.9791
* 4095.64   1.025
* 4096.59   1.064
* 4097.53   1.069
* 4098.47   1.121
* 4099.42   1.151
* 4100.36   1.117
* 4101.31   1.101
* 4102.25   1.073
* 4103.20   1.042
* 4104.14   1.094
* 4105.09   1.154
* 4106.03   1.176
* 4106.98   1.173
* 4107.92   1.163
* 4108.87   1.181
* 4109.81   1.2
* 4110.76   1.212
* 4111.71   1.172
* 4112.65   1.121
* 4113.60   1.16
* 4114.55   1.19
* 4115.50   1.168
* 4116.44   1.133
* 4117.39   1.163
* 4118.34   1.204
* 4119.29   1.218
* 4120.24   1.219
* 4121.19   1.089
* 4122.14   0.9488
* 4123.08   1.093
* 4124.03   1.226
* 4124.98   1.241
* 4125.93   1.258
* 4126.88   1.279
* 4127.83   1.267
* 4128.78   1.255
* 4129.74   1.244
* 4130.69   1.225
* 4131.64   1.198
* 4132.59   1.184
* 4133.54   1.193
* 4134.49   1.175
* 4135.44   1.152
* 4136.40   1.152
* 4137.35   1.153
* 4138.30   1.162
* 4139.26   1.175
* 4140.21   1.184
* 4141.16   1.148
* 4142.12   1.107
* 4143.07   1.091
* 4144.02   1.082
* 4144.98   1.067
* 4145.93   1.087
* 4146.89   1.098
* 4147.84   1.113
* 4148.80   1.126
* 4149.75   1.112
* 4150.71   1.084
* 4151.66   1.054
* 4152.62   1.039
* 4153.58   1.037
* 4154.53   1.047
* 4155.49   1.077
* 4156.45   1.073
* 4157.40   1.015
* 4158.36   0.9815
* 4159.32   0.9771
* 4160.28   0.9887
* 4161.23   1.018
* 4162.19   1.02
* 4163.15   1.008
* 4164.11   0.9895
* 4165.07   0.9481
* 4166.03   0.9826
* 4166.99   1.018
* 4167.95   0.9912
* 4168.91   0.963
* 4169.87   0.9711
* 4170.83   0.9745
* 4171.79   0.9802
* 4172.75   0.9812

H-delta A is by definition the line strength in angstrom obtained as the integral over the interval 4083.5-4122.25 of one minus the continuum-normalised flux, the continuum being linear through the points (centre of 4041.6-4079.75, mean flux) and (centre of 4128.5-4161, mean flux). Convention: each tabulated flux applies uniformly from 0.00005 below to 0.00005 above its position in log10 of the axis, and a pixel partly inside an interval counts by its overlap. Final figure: -2.6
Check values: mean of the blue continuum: 0.95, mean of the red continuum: 1.11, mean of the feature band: 1.1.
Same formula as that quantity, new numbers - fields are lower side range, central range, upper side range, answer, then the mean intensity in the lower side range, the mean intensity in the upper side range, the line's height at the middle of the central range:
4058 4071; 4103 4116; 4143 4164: -2.3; 0.912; 1.05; 0.983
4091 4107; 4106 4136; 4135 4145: -2.0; 1.08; 1.14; 1.11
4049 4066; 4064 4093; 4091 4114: 1.5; 0.96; 1.11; 1.03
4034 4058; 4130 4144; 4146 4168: -2.0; 0.937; 1.04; 1.02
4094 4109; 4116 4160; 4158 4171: -4.1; 1.1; 0.988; 1.04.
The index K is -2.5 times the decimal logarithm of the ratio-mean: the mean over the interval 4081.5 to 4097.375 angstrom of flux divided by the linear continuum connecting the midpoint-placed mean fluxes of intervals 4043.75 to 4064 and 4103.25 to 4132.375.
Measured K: 0.06 mag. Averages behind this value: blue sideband 0.952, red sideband 1.18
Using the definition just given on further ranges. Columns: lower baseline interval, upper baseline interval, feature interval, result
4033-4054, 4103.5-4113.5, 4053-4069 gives 0.075 mag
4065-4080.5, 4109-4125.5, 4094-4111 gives -0.020 mag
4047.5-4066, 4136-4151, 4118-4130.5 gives -0.105 mag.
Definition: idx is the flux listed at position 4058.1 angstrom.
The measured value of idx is 0.9988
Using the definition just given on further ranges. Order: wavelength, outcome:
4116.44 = 1.133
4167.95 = 0.9912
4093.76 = 0.9986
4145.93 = 1.087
